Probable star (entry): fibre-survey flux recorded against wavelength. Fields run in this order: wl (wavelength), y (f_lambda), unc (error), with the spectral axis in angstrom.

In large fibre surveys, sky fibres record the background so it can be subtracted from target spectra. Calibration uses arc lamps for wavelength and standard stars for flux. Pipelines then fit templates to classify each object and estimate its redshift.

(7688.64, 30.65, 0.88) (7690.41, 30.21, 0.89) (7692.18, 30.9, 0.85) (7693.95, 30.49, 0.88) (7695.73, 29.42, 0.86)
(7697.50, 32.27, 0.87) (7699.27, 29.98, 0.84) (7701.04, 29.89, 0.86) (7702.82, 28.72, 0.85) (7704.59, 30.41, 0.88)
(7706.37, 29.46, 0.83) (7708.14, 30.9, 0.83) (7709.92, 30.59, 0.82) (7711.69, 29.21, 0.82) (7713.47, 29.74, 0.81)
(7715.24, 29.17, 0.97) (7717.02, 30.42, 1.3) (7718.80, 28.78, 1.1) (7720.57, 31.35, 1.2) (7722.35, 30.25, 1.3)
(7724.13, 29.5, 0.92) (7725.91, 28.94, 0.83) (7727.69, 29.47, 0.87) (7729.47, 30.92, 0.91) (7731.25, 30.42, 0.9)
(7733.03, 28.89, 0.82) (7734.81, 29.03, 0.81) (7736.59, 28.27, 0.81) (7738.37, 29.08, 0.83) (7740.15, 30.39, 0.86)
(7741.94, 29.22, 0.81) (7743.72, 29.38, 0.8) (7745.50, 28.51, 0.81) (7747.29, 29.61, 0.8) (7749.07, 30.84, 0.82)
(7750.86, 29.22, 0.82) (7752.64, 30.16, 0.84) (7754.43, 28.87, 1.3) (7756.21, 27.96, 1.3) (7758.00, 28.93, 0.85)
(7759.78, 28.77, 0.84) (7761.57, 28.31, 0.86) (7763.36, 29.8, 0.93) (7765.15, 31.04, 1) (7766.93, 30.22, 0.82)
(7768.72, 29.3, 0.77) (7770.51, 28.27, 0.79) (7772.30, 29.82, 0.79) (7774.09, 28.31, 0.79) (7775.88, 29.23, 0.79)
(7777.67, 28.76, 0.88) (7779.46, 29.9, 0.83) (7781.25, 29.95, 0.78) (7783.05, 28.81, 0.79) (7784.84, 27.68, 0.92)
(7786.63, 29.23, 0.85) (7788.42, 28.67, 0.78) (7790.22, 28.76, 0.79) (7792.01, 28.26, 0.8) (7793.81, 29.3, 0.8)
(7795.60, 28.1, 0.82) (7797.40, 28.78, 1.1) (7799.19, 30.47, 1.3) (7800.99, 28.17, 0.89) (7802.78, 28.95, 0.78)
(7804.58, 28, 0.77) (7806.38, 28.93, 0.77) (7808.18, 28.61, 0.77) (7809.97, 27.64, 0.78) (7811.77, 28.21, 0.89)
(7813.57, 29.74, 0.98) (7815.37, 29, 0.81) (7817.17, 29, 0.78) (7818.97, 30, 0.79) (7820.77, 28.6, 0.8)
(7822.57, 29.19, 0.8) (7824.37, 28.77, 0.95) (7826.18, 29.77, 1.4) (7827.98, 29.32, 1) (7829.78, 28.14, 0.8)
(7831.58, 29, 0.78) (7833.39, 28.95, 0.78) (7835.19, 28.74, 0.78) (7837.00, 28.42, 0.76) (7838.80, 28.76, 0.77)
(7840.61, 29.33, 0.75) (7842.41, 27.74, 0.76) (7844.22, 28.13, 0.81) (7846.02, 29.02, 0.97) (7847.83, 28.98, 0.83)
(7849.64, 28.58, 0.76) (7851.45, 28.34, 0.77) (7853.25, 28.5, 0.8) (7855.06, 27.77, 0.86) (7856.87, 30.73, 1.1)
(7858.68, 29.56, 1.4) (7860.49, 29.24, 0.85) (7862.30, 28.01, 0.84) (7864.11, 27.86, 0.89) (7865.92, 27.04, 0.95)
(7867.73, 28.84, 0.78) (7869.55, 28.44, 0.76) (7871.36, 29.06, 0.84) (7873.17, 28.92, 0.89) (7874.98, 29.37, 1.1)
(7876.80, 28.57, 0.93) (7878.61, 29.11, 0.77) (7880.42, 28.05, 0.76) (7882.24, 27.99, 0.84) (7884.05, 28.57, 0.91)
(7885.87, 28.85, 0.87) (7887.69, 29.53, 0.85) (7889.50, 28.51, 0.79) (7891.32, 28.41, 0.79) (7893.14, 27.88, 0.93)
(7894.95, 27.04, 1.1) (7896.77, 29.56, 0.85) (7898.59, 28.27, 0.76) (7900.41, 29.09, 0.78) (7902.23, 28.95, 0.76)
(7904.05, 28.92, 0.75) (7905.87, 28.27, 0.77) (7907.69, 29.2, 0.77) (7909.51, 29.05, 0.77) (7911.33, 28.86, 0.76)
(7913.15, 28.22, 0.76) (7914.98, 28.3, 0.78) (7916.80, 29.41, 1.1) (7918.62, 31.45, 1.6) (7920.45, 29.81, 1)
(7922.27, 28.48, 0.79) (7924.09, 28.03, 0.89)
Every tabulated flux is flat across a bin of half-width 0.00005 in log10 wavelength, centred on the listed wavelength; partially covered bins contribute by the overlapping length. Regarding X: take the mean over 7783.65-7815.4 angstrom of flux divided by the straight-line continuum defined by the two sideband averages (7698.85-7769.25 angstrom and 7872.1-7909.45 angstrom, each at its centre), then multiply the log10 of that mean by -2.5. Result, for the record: 0.02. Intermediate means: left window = 29.6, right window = 28.7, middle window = 28.7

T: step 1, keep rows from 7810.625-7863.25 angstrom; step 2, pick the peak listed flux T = 30.73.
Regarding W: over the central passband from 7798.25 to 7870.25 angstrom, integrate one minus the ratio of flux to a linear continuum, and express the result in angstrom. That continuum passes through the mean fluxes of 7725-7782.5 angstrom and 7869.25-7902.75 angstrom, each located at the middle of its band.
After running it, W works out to 0.4 angstrom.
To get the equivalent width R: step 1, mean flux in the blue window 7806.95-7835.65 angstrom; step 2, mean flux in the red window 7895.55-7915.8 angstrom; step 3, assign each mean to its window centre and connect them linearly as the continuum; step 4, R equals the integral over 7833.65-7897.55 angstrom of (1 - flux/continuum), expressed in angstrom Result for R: 0.5 angstrom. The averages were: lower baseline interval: 28.9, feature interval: 28.6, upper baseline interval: 28.8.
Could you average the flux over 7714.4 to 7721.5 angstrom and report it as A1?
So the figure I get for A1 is 29.9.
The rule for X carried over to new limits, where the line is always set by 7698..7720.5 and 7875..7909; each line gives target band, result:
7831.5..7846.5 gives 0.013 mag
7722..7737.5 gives 0.009 mag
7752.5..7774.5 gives 0.011 mag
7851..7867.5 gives 0.010 mag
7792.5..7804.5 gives 0.015 mag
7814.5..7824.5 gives 0.000 mag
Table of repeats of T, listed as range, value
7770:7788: 29.95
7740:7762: 30.84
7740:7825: 31.04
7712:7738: 31.35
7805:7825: 30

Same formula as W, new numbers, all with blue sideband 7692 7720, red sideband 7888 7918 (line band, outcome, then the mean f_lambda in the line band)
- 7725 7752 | 0.3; 29.5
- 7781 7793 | 0.3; 28.7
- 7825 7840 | 0.1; 28.9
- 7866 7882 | 0.1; 28.7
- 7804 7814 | 0.3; 28.5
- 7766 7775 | 0.1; 29.2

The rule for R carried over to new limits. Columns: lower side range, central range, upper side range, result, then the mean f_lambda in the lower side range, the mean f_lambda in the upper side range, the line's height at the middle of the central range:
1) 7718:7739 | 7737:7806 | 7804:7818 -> -0.1 angstrom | 29.6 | 28.7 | 29.1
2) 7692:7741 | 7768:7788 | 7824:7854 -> 0.2 angstrom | 29.9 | 28.7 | 29.3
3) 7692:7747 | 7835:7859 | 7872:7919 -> 0.2 angstrom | 29.8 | 28.8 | 29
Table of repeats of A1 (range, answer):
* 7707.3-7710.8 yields 30.7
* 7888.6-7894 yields 28.2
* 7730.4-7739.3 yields 29.2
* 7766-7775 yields 29.2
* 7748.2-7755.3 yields 29.7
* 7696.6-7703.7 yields 30.2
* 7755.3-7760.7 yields 28.6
